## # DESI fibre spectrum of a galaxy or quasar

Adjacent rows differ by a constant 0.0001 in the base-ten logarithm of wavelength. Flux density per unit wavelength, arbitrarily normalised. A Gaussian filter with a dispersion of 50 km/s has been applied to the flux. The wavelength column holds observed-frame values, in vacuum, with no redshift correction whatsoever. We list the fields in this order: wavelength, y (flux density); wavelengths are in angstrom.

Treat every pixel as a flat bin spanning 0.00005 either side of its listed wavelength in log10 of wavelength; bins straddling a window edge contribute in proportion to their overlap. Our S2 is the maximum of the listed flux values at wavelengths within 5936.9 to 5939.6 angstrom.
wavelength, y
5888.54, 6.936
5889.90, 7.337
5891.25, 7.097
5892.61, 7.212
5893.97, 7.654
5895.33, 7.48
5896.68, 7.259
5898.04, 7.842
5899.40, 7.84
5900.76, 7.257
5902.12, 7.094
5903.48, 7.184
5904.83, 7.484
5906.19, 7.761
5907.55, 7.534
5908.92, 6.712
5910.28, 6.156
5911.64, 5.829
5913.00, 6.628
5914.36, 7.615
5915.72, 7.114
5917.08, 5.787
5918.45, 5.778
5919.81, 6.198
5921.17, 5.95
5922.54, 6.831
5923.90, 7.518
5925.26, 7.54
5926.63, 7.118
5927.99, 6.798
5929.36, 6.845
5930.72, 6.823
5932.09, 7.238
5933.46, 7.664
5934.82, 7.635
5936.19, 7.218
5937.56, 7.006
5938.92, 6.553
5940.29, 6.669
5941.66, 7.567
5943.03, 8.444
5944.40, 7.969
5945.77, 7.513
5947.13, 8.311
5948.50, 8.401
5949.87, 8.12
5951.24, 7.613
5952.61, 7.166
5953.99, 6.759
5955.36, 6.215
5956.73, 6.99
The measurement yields 7.006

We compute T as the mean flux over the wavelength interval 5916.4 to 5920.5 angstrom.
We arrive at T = 5.92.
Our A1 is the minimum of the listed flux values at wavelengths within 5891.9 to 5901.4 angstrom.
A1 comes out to 7.212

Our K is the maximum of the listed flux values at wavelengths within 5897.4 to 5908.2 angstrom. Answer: 7.842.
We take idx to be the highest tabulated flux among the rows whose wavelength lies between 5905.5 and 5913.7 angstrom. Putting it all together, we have 7.761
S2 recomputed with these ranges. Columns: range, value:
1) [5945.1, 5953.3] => 8.401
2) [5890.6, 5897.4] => 7.654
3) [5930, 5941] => 7.664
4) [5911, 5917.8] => 7.615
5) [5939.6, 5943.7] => 8.444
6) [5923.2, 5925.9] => 7.54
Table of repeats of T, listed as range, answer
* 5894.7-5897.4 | 7.39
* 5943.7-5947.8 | 7.94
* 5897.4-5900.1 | 7.83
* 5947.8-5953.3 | 7.82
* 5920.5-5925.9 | 6.96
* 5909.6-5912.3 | 6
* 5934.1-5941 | 7.03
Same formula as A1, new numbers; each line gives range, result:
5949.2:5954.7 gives 6.759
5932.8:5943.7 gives 6.553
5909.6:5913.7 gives 5.829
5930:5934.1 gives 6.823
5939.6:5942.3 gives 6.669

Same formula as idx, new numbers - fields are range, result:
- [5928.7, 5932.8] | 7.238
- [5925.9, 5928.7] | 7.118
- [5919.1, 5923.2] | 6.831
